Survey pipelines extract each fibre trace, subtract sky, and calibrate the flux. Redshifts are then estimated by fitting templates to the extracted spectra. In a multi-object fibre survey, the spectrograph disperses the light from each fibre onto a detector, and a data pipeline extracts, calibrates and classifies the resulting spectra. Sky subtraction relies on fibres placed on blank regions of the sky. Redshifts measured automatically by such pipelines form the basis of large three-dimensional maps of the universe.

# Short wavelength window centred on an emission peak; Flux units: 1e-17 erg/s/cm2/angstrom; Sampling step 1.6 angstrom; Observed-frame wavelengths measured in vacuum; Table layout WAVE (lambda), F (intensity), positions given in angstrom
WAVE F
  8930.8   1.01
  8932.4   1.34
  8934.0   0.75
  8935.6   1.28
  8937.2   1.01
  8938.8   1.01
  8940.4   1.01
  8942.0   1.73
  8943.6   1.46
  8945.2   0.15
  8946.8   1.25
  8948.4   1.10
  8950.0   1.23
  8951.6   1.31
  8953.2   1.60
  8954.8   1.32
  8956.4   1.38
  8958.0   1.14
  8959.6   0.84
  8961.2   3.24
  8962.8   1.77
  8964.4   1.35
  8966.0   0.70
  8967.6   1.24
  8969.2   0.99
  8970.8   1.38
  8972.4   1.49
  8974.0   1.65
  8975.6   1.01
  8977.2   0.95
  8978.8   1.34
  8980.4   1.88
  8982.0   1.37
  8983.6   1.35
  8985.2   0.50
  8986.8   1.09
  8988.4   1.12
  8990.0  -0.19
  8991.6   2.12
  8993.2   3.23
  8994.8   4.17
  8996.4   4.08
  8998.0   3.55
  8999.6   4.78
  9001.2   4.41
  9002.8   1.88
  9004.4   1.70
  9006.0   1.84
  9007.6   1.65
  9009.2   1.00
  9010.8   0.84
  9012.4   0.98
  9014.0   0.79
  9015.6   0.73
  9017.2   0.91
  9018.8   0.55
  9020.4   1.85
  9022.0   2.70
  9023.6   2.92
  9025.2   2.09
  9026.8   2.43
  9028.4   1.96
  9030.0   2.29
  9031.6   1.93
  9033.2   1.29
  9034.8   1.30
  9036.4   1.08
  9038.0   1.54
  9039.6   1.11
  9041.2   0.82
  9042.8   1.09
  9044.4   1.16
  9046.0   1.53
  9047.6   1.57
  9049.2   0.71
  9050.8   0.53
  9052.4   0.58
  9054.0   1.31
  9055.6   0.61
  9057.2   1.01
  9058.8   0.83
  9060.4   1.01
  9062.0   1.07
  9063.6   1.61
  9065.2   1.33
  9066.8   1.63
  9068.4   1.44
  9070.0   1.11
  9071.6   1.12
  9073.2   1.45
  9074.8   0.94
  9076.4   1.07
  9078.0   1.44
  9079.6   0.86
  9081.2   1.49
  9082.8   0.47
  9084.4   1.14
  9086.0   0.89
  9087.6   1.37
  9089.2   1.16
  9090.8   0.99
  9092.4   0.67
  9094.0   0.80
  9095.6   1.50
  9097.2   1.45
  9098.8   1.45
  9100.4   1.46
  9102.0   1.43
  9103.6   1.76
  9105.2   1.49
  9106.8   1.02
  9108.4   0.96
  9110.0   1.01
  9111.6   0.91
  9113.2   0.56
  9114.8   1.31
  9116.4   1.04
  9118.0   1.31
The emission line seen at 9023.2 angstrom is [N II] 6583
